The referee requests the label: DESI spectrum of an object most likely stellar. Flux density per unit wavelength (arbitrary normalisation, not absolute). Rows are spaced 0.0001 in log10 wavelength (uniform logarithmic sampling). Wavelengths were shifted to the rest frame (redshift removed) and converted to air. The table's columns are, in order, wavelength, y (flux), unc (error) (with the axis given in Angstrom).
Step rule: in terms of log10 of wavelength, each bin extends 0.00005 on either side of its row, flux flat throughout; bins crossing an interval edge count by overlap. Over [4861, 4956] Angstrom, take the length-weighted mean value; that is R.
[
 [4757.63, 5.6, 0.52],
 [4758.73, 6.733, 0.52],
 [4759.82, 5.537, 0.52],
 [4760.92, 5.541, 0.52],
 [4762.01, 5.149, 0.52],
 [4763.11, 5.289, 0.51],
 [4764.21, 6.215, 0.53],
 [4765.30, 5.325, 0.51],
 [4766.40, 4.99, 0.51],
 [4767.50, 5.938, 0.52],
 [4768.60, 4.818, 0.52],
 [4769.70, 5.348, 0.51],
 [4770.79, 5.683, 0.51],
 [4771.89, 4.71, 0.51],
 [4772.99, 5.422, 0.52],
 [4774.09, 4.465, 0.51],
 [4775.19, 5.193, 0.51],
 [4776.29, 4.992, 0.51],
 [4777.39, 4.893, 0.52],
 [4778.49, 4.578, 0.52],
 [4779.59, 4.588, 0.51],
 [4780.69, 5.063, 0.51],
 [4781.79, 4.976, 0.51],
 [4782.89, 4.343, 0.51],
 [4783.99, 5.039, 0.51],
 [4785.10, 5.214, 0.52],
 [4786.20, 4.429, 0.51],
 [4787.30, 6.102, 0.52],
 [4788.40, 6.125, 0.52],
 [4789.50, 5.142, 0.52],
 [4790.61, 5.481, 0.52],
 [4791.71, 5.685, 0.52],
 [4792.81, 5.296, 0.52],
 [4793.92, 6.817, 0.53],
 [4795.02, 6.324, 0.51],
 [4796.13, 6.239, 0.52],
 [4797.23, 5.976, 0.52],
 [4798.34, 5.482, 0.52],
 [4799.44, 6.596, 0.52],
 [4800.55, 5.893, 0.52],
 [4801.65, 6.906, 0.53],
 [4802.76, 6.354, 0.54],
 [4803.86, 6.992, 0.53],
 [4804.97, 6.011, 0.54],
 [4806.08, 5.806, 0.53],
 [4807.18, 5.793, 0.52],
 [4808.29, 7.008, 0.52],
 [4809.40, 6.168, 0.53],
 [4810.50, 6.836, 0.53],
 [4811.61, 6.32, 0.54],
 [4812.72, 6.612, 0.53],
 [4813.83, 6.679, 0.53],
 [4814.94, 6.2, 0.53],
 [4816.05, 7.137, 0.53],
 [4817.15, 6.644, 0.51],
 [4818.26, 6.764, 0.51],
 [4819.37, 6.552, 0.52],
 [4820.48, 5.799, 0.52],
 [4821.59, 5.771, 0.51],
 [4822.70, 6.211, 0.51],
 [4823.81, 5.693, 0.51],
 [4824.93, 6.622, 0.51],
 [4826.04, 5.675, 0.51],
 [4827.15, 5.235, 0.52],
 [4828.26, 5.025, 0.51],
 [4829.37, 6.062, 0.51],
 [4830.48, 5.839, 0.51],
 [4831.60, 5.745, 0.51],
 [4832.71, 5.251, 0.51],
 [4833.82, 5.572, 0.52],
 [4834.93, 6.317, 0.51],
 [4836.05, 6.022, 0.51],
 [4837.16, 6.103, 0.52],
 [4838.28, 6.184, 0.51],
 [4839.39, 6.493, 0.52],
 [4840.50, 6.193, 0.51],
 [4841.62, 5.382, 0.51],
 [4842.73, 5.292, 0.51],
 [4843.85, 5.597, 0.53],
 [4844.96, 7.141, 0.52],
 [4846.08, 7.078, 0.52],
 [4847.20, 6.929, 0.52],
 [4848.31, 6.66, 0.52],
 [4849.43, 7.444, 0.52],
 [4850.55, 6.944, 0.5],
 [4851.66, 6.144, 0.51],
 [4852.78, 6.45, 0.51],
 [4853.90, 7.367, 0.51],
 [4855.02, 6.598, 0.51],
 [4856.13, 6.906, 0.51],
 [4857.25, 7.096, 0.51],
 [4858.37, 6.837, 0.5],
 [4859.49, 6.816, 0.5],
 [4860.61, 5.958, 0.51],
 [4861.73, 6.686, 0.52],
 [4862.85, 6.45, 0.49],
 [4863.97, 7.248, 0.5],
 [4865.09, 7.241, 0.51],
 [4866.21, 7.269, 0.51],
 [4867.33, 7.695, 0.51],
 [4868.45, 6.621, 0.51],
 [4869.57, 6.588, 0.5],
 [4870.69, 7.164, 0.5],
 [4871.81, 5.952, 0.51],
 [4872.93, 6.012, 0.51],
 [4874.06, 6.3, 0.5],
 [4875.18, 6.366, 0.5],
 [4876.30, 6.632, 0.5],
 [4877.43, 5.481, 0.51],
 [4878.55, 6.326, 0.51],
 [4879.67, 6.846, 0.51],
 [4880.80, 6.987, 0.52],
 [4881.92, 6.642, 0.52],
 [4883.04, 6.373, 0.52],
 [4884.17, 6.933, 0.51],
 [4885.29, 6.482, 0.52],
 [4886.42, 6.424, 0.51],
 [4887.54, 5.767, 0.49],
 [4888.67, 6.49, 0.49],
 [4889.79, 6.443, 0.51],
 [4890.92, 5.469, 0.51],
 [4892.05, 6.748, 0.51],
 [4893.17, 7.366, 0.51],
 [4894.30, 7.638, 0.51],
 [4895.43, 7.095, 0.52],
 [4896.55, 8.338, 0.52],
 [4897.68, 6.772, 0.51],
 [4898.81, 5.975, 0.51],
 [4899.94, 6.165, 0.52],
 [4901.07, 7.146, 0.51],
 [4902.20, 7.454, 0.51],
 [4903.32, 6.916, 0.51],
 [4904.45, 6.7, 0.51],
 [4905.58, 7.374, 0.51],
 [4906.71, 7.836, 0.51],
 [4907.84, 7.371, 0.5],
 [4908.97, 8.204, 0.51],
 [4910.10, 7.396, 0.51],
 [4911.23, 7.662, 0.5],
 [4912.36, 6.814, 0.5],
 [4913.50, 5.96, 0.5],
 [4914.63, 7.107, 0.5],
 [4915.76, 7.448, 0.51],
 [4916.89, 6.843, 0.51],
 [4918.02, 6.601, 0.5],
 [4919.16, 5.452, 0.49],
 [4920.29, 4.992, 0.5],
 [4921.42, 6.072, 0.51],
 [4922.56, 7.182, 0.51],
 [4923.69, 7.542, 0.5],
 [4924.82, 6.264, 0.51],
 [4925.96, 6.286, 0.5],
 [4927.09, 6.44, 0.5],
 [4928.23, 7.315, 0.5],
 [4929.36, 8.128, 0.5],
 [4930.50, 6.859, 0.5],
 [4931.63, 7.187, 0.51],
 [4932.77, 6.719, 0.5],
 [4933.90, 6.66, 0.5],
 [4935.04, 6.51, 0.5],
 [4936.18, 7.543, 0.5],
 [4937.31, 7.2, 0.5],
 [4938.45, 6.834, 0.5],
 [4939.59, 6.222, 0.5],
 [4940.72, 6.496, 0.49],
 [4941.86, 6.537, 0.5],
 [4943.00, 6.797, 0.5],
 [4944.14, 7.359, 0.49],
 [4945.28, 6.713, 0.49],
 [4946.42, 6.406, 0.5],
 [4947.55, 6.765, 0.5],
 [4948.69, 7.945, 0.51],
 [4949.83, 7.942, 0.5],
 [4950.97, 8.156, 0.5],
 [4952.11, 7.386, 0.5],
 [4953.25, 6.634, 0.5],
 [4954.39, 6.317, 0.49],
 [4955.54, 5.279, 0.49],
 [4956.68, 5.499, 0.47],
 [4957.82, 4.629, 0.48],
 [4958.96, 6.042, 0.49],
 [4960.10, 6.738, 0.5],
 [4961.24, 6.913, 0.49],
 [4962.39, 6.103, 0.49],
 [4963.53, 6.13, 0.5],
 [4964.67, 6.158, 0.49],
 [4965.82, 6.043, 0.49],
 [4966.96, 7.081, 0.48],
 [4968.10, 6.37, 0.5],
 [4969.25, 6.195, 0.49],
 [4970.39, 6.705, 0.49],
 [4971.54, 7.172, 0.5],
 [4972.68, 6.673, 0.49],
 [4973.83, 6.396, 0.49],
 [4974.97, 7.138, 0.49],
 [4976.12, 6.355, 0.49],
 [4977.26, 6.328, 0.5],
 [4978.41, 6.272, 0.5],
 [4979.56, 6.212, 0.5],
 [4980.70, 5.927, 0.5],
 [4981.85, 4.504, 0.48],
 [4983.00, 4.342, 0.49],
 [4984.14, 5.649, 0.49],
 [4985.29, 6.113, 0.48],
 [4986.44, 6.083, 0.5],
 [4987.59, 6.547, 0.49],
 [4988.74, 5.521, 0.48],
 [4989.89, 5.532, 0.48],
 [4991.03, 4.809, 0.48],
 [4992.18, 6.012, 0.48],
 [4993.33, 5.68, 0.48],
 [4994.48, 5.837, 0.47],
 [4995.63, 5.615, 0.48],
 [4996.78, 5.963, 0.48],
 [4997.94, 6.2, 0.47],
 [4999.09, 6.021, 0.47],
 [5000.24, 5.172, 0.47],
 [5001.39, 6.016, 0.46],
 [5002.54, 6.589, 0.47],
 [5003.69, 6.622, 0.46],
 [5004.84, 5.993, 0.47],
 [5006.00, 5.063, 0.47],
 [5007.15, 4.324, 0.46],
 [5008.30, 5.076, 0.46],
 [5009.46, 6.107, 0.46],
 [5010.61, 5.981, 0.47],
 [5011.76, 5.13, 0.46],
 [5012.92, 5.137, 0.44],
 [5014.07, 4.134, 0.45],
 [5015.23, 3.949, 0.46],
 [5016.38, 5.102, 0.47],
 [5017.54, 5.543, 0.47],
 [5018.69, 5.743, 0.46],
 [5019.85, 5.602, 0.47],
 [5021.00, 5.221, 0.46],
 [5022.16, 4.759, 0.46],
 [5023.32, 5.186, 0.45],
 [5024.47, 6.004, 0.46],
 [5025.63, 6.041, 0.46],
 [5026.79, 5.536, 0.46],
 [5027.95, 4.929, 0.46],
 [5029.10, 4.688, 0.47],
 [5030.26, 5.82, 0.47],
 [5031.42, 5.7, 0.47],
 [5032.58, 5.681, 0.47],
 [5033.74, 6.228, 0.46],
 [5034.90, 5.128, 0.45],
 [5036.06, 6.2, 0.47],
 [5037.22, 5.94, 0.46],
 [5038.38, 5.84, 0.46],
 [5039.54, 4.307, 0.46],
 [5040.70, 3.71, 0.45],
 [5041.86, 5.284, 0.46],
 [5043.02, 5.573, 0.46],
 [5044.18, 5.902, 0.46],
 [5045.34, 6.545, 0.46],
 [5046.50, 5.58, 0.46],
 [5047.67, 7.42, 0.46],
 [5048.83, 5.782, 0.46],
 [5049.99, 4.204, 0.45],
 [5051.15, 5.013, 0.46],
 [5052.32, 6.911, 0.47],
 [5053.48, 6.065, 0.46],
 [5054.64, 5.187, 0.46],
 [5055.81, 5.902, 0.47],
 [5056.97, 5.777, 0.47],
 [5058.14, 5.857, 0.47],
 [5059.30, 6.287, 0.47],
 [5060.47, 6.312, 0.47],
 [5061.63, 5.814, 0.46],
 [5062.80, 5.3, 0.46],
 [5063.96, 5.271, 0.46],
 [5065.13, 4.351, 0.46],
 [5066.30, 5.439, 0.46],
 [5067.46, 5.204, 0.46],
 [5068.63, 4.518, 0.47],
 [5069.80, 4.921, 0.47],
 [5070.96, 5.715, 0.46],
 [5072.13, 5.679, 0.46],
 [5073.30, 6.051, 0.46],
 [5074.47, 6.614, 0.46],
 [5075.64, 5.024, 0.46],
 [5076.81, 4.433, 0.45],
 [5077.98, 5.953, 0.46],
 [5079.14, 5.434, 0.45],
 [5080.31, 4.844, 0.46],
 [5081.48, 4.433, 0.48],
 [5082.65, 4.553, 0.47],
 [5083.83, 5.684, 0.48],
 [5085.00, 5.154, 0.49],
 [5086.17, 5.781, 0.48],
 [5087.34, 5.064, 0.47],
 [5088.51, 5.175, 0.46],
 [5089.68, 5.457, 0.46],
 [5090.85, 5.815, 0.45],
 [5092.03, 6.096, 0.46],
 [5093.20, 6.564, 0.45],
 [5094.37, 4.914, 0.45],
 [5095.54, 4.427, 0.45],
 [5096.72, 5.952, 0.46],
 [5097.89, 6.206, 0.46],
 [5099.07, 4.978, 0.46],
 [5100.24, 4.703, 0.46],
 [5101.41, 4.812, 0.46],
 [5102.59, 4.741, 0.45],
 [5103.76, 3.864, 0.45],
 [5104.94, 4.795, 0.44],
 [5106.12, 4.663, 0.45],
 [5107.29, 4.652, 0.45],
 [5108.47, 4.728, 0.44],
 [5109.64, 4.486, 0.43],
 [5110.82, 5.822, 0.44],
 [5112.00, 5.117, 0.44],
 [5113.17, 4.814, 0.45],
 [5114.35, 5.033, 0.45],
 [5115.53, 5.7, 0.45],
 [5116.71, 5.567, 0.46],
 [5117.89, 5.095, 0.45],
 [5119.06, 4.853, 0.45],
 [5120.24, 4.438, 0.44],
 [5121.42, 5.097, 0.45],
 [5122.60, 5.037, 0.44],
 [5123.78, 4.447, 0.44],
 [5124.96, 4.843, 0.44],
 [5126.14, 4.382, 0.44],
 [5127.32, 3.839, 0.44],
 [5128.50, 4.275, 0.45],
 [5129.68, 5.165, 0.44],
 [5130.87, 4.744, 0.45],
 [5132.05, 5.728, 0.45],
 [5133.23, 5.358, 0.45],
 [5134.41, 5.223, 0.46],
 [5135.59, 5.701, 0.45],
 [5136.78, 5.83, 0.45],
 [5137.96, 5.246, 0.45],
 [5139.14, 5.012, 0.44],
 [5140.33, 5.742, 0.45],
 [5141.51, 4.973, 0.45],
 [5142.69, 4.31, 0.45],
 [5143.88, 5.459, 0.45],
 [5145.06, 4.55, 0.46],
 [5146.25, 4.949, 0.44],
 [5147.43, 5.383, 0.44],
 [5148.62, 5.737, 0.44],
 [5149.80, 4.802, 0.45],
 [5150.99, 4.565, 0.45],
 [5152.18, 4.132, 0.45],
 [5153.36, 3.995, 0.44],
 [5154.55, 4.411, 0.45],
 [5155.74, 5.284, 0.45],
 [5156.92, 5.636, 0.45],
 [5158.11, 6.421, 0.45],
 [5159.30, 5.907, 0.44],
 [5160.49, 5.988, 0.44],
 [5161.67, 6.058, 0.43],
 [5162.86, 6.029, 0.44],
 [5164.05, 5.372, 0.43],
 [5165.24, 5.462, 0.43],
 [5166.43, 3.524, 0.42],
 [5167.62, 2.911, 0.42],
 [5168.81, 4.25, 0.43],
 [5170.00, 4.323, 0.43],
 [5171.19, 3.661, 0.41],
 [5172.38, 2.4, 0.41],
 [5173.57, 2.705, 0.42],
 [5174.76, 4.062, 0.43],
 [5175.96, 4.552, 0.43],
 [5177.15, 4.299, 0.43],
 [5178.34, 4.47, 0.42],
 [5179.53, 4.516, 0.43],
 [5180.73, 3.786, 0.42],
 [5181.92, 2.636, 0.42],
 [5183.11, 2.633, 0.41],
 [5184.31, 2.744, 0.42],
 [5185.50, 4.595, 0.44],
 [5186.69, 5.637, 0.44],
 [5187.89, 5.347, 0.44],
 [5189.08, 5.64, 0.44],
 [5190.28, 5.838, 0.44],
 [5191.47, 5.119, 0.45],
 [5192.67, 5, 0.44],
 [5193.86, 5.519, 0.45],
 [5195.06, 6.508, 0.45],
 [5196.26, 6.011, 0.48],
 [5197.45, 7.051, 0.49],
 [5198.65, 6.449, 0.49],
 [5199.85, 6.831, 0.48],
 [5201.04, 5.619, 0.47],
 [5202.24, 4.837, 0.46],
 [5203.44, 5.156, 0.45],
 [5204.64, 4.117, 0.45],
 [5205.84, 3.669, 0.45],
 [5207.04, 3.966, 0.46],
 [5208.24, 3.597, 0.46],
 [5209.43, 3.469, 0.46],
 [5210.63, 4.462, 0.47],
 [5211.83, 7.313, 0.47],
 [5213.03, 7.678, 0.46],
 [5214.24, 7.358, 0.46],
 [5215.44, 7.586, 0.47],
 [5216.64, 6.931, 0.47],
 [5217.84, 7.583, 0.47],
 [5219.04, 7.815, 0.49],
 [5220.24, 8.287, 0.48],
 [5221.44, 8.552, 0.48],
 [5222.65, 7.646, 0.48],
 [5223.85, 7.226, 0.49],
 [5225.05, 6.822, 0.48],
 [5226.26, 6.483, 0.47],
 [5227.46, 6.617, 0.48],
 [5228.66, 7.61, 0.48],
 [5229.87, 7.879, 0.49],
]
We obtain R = 6.81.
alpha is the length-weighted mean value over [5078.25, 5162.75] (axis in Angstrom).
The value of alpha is 5.12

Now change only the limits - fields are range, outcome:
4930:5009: 6.27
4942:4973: 6.6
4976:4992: 5.72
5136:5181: 4.76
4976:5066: 5.59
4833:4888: 6.53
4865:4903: 6.68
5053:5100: 5.45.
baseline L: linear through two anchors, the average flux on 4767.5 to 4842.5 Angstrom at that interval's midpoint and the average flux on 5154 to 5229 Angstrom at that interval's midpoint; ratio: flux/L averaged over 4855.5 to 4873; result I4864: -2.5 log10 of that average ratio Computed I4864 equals -0.185 mag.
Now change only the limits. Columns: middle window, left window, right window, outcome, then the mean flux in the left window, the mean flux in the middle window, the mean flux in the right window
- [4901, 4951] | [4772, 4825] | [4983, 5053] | -0.22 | 5.84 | 6.95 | 5.56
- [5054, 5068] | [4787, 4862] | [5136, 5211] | -0.06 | 6.25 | 5.56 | 4.82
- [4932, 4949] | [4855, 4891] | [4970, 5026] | -0.12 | 6.59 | 6.84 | 5.71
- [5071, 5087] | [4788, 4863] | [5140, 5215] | -0.01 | 6.26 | 5.36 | 4.92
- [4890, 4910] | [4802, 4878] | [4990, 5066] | -0.16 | 6.38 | 7.09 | 5.55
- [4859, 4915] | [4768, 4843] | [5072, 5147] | -0.21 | 5.8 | 6.79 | 5.12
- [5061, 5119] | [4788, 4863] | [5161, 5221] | 0.05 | 6.26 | 5.21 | 5.12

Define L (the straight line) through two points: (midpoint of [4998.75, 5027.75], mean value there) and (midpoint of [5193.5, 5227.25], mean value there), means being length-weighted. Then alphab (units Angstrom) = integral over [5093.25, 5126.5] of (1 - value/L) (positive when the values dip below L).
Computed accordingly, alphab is 4.9 Angstrom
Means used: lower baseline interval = 5.43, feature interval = 4.96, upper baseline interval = 6.24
